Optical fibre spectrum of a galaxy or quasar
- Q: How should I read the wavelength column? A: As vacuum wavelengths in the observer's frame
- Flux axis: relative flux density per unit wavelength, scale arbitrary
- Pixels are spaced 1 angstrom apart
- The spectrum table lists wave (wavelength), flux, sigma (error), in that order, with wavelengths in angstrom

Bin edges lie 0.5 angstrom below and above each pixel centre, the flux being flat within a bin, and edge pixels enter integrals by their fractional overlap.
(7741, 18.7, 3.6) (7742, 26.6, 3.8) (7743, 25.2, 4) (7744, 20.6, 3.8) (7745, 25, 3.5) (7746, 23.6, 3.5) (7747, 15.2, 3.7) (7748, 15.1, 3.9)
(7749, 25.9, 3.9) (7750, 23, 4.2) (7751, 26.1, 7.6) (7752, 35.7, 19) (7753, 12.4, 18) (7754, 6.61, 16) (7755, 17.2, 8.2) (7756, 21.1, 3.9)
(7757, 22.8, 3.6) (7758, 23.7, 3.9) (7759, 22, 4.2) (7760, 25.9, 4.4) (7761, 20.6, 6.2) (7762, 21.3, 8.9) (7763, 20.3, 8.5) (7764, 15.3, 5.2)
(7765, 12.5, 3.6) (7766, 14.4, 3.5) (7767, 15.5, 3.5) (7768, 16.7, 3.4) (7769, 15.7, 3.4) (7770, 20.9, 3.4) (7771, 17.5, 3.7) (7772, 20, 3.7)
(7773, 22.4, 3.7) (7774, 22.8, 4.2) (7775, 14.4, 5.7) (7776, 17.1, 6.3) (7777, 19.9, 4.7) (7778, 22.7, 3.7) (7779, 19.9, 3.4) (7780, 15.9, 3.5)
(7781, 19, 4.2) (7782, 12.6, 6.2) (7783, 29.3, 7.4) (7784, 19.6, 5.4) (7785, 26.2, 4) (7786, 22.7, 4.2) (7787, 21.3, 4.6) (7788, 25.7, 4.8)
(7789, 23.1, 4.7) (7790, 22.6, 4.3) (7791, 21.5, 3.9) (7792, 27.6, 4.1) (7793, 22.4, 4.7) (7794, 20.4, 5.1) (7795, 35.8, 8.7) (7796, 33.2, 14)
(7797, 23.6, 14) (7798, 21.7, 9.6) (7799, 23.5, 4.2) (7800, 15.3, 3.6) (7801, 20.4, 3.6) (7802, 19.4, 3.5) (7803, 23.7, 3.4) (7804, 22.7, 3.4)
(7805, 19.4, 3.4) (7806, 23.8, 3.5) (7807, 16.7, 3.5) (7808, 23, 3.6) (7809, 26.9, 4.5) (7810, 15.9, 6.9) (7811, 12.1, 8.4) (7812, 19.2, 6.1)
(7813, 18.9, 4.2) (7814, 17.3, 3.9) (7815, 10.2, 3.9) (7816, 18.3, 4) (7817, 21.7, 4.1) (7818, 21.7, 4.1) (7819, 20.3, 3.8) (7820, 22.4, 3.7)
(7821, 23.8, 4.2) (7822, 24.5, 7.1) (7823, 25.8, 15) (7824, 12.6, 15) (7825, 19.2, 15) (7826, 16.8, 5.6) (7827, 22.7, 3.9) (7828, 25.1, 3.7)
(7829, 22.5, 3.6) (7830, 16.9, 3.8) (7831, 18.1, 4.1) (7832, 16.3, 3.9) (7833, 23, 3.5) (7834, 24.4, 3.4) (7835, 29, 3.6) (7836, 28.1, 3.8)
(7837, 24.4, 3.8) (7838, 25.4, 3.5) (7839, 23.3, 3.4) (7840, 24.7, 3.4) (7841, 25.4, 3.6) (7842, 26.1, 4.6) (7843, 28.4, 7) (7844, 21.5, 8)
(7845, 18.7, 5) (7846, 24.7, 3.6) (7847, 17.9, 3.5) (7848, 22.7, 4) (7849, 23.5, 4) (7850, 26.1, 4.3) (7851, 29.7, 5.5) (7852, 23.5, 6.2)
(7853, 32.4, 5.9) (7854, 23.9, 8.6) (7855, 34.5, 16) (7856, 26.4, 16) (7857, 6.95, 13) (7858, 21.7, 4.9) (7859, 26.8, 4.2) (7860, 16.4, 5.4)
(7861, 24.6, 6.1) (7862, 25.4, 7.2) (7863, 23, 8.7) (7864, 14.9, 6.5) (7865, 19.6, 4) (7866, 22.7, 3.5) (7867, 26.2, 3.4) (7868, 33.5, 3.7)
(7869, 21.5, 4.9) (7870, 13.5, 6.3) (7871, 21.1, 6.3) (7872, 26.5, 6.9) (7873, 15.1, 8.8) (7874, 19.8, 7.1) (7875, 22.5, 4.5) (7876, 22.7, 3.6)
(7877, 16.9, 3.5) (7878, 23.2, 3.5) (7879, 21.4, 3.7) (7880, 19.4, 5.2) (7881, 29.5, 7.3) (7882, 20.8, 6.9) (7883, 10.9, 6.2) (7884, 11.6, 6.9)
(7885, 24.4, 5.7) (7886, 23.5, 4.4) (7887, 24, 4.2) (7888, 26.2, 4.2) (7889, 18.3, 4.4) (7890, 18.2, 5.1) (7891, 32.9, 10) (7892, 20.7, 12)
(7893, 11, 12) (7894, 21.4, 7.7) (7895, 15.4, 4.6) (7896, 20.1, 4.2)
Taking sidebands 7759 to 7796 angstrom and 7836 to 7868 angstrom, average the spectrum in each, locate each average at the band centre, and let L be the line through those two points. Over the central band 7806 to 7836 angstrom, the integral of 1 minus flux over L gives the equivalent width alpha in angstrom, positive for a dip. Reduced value 2.9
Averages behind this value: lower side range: 20.8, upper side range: 23.8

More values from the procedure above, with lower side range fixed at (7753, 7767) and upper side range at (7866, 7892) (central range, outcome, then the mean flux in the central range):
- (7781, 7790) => -1.5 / 22.4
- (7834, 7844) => -2.5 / 25.8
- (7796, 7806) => -1.2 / 21.8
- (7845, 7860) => -2.1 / 23.9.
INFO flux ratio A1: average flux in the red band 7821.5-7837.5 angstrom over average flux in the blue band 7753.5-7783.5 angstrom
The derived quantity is 1.2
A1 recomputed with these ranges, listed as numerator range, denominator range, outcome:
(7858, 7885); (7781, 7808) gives 0.93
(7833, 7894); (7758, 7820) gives 1.10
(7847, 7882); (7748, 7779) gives 1.16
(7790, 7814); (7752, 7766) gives 1.15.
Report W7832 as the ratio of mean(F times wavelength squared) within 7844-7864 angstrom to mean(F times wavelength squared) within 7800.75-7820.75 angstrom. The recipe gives 1.20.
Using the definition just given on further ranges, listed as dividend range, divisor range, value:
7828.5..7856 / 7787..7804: 1.04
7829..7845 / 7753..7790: 1.22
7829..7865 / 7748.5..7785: 1.20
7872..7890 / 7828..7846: 0.89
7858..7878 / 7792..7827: 1.05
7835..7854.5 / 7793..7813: 1.15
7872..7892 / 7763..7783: 1.21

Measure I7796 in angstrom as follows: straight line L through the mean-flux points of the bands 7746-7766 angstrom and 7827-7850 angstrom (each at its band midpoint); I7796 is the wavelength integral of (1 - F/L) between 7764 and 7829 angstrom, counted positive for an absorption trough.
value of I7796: 3.1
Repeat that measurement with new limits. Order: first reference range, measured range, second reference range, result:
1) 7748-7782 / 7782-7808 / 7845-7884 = -3.6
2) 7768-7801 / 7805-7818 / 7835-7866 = 2.1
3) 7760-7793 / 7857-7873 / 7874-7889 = -0.7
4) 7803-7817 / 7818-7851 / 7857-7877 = -4.3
